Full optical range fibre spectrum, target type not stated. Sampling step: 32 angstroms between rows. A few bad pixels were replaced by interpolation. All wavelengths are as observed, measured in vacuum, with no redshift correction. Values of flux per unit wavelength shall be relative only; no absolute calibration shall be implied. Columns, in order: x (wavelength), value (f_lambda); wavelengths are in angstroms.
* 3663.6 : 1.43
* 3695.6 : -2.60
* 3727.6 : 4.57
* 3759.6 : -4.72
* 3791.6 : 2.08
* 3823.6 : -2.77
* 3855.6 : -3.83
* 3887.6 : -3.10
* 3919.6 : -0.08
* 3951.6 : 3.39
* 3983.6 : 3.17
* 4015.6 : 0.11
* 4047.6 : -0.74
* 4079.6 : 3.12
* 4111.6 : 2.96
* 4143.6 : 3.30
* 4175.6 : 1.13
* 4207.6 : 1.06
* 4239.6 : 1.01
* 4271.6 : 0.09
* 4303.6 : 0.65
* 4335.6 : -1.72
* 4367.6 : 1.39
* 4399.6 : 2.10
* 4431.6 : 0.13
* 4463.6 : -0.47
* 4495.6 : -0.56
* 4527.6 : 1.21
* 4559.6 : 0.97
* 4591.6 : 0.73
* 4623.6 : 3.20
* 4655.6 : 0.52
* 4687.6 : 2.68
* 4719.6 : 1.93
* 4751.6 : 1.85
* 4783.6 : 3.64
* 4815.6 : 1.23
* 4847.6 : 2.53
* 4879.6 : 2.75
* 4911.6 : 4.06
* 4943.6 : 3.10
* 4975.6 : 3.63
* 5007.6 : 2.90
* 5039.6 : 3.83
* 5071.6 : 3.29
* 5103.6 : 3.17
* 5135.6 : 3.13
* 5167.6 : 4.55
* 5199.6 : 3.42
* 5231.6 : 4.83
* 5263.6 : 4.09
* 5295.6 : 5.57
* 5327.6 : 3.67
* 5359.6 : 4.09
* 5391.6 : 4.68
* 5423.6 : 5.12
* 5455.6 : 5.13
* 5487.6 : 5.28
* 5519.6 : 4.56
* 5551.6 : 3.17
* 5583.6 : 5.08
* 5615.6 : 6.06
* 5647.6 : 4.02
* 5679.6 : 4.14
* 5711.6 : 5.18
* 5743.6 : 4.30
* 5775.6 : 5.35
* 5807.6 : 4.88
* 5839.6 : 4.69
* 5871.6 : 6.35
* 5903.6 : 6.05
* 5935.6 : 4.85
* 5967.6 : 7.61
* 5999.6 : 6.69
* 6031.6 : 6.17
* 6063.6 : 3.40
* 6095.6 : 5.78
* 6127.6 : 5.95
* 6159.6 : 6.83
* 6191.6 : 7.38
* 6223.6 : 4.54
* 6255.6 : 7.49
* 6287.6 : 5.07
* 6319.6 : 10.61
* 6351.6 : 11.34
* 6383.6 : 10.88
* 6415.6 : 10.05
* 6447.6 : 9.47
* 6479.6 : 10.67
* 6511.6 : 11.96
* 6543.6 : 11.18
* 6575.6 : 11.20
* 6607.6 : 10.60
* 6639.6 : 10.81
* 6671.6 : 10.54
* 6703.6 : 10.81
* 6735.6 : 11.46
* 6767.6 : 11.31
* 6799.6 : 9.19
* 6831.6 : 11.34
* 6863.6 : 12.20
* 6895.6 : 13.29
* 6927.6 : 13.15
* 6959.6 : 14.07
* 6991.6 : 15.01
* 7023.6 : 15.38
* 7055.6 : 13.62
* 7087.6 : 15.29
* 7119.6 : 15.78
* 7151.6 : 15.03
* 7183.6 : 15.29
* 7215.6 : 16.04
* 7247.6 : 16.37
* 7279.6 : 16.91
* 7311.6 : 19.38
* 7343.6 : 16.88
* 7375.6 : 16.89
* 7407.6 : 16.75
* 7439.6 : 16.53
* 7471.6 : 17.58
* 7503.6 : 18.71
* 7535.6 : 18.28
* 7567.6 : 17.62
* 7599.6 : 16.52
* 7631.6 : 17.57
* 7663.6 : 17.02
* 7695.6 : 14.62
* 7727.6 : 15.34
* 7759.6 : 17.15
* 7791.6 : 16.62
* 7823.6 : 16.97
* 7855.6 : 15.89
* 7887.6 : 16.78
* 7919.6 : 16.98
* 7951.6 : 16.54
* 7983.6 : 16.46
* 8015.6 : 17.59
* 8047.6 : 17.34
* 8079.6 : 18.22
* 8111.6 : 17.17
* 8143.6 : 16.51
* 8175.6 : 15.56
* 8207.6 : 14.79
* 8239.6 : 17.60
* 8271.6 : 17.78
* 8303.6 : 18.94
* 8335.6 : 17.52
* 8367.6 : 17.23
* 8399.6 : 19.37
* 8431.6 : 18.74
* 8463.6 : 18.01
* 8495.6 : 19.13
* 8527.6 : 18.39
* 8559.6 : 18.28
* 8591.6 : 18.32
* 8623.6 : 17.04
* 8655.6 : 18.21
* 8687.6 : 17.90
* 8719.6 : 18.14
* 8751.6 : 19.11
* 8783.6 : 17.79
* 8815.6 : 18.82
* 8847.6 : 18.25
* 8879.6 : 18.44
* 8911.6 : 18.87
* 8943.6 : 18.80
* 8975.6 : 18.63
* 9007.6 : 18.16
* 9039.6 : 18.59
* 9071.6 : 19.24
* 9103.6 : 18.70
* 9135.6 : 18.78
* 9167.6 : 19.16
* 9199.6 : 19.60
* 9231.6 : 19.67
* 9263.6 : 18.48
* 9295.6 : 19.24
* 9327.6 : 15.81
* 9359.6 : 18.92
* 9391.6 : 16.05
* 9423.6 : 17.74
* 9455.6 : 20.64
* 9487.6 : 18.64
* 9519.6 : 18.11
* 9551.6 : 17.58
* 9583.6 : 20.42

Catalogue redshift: 0.582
